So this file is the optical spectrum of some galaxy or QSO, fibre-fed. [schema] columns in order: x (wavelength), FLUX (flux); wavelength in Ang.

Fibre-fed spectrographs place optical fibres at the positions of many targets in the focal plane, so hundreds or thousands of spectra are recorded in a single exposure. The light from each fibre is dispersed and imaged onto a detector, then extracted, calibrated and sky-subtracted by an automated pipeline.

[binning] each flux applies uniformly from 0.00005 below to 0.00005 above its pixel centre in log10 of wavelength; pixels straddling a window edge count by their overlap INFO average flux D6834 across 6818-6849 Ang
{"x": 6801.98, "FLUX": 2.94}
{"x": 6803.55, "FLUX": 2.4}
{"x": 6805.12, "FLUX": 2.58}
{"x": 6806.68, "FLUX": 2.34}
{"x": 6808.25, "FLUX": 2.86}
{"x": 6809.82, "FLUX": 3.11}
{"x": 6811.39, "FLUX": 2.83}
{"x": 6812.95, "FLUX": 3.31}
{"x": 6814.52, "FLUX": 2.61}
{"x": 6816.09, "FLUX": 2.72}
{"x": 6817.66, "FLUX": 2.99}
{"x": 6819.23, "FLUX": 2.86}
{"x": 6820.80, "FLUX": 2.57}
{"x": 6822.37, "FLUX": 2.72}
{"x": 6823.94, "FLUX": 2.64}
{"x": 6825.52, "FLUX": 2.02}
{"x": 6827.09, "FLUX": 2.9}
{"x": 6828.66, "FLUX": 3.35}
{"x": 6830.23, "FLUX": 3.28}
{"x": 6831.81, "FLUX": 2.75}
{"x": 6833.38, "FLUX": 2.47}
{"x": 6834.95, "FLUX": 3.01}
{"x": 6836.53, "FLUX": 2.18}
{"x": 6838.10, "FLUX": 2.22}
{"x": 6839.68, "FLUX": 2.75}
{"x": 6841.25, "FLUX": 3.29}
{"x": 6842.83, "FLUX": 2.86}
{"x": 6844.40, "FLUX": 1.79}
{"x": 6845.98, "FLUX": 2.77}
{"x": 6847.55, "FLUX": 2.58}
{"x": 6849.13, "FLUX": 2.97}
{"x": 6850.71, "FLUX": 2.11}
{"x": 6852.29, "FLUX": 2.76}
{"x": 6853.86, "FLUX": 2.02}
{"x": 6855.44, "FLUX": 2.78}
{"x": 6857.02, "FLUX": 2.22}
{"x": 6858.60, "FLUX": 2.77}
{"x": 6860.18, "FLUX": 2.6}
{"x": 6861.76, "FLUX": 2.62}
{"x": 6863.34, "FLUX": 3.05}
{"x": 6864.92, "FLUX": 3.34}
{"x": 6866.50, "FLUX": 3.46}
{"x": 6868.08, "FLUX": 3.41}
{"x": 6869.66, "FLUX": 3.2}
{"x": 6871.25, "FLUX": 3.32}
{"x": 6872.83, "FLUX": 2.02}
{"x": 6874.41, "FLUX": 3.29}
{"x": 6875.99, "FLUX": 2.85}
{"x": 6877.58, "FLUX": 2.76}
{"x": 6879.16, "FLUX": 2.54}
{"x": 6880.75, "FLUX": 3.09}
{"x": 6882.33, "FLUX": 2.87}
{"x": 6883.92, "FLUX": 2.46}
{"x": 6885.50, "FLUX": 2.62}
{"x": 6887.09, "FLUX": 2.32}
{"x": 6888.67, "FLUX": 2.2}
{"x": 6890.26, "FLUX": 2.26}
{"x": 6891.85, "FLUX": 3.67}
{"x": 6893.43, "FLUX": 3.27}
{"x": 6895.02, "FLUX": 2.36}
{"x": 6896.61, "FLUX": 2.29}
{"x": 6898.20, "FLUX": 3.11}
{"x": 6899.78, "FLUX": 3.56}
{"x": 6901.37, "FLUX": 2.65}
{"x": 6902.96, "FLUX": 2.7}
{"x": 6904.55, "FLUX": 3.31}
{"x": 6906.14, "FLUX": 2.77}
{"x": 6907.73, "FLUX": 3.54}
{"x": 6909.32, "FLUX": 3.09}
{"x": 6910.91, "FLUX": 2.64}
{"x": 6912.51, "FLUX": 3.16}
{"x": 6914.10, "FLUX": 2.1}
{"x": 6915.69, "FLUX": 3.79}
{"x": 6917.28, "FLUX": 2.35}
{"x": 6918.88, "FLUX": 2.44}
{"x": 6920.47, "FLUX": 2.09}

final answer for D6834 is 2.7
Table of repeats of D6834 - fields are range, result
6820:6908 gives 2.77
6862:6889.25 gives 2.87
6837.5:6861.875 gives 2.57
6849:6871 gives 2.82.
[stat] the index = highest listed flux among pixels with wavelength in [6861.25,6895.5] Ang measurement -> 3.67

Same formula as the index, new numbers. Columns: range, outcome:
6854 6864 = 3.05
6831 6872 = 3.46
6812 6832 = 3.35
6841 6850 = 3.29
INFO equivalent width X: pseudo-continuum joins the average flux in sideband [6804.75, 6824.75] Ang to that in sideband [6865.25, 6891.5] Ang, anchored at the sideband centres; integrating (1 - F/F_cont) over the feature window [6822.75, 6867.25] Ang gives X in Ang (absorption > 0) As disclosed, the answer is 1.6 Ang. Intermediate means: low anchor 2.78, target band 2.7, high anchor 2.82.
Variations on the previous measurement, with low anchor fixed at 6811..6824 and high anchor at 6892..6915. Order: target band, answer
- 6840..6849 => 0.5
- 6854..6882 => 0.0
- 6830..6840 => 0.7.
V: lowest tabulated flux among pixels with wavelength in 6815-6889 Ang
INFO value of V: 1.79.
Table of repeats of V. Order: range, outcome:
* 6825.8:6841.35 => 2.18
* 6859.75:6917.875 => 2.02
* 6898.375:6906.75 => 2.65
